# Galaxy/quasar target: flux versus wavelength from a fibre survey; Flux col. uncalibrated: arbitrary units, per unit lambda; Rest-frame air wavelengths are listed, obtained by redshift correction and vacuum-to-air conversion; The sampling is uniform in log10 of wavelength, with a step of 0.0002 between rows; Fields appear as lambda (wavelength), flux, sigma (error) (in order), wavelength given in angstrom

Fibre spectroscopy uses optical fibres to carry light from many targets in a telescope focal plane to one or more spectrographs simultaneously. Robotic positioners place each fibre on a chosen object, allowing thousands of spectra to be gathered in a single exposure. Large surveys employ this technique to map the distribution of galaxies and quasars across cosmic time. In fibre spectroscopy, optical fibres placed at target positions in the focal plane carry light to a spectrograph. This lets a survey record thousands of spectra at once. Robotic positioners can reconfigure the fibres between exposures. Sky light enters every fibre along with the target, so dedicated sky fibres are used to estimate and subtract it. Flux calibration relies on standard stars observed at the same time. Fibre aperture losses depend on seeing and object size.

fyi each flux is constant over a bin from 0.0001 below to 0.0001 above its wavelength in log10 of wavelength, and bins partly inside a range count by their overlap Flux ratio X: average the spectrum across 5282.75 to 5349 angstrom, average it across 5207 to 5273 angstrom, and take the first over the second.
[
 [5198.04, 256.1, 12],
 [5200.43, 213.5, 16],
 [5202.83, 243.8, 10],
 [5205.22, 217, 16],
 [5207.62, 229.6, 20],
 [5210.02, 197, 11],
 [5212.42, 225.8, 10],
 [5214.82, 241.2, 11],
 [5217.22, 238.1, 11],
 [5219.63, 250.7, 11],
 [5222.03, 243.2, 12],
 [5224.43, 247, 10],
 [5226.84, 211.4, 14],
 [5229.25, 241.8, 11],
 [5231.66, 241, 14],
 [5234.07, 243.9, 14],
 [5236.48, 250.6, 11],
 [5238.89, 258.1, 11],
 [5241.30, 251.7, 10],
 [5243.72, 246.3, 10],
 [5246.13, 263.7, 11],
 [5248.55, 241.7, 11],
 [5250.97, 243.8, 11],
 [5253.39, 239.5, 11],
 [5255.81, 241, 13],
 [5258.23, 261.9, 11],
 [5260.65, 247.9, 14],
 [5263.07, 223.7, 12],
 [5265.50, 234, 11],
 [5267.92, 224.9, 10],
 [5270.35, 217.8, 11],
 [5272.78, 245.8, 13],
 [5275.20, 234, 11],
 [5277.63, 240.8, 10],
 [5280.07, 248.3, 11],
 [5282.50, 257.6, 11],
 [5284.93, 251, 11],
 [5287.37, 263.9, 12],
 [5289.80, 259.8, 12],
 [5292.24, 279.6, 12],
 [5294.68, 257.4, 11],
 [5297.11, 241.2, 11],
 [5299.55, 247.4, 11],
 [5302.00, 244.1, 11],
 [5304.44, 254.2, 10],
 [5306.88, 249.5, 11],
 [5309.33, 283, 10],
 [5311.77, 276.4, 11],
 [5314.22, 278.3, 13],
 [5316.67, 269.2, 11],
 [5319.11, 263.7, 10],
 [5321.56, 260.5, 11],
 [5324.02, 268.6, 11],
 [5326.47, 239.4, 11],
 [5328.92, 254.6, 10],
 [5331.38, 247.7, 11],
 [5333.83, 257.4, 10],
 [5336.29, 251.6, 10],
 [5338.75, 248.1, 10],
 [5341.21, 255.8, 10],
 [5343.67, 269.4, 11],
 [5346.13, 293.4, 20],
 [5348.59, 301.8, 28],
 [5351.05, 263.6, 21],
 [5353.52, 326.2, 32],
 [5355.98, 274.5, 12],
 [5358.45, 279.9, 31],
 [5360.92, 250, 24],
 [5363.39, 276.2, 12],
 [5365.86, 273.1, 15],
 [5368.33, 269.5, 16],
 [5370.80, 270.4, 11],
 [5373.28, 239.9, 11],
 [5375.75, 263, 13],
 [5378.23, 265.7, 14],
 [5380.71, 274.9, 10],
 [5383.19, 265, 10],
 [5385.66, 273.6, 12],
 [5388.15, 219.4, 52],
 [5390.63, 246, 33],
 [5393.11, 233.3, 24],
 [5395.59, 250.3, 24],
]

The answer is 1.09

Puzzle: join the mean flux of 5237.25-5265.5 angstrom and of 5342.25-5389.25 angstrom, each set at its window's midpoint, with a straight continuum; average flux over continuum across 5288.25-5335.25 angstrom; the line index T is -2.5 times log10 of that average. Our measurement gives 0.00 mag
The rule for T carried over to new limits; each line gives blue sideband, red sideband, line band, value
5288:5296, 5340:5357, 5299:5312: 0.05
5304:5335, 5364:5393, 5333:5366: -0.05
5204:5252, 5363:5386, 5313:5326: -0.04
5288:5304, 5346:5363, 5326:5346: 0.08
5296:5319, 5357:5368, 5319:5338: 0.04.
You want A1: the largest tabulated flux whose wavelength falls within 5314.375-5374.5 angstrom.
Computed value 326.2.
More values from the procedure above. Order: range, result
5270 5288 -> 263.9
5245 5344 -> 283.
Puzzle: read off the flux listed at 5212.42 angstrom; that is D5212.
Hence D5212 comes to 225.8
